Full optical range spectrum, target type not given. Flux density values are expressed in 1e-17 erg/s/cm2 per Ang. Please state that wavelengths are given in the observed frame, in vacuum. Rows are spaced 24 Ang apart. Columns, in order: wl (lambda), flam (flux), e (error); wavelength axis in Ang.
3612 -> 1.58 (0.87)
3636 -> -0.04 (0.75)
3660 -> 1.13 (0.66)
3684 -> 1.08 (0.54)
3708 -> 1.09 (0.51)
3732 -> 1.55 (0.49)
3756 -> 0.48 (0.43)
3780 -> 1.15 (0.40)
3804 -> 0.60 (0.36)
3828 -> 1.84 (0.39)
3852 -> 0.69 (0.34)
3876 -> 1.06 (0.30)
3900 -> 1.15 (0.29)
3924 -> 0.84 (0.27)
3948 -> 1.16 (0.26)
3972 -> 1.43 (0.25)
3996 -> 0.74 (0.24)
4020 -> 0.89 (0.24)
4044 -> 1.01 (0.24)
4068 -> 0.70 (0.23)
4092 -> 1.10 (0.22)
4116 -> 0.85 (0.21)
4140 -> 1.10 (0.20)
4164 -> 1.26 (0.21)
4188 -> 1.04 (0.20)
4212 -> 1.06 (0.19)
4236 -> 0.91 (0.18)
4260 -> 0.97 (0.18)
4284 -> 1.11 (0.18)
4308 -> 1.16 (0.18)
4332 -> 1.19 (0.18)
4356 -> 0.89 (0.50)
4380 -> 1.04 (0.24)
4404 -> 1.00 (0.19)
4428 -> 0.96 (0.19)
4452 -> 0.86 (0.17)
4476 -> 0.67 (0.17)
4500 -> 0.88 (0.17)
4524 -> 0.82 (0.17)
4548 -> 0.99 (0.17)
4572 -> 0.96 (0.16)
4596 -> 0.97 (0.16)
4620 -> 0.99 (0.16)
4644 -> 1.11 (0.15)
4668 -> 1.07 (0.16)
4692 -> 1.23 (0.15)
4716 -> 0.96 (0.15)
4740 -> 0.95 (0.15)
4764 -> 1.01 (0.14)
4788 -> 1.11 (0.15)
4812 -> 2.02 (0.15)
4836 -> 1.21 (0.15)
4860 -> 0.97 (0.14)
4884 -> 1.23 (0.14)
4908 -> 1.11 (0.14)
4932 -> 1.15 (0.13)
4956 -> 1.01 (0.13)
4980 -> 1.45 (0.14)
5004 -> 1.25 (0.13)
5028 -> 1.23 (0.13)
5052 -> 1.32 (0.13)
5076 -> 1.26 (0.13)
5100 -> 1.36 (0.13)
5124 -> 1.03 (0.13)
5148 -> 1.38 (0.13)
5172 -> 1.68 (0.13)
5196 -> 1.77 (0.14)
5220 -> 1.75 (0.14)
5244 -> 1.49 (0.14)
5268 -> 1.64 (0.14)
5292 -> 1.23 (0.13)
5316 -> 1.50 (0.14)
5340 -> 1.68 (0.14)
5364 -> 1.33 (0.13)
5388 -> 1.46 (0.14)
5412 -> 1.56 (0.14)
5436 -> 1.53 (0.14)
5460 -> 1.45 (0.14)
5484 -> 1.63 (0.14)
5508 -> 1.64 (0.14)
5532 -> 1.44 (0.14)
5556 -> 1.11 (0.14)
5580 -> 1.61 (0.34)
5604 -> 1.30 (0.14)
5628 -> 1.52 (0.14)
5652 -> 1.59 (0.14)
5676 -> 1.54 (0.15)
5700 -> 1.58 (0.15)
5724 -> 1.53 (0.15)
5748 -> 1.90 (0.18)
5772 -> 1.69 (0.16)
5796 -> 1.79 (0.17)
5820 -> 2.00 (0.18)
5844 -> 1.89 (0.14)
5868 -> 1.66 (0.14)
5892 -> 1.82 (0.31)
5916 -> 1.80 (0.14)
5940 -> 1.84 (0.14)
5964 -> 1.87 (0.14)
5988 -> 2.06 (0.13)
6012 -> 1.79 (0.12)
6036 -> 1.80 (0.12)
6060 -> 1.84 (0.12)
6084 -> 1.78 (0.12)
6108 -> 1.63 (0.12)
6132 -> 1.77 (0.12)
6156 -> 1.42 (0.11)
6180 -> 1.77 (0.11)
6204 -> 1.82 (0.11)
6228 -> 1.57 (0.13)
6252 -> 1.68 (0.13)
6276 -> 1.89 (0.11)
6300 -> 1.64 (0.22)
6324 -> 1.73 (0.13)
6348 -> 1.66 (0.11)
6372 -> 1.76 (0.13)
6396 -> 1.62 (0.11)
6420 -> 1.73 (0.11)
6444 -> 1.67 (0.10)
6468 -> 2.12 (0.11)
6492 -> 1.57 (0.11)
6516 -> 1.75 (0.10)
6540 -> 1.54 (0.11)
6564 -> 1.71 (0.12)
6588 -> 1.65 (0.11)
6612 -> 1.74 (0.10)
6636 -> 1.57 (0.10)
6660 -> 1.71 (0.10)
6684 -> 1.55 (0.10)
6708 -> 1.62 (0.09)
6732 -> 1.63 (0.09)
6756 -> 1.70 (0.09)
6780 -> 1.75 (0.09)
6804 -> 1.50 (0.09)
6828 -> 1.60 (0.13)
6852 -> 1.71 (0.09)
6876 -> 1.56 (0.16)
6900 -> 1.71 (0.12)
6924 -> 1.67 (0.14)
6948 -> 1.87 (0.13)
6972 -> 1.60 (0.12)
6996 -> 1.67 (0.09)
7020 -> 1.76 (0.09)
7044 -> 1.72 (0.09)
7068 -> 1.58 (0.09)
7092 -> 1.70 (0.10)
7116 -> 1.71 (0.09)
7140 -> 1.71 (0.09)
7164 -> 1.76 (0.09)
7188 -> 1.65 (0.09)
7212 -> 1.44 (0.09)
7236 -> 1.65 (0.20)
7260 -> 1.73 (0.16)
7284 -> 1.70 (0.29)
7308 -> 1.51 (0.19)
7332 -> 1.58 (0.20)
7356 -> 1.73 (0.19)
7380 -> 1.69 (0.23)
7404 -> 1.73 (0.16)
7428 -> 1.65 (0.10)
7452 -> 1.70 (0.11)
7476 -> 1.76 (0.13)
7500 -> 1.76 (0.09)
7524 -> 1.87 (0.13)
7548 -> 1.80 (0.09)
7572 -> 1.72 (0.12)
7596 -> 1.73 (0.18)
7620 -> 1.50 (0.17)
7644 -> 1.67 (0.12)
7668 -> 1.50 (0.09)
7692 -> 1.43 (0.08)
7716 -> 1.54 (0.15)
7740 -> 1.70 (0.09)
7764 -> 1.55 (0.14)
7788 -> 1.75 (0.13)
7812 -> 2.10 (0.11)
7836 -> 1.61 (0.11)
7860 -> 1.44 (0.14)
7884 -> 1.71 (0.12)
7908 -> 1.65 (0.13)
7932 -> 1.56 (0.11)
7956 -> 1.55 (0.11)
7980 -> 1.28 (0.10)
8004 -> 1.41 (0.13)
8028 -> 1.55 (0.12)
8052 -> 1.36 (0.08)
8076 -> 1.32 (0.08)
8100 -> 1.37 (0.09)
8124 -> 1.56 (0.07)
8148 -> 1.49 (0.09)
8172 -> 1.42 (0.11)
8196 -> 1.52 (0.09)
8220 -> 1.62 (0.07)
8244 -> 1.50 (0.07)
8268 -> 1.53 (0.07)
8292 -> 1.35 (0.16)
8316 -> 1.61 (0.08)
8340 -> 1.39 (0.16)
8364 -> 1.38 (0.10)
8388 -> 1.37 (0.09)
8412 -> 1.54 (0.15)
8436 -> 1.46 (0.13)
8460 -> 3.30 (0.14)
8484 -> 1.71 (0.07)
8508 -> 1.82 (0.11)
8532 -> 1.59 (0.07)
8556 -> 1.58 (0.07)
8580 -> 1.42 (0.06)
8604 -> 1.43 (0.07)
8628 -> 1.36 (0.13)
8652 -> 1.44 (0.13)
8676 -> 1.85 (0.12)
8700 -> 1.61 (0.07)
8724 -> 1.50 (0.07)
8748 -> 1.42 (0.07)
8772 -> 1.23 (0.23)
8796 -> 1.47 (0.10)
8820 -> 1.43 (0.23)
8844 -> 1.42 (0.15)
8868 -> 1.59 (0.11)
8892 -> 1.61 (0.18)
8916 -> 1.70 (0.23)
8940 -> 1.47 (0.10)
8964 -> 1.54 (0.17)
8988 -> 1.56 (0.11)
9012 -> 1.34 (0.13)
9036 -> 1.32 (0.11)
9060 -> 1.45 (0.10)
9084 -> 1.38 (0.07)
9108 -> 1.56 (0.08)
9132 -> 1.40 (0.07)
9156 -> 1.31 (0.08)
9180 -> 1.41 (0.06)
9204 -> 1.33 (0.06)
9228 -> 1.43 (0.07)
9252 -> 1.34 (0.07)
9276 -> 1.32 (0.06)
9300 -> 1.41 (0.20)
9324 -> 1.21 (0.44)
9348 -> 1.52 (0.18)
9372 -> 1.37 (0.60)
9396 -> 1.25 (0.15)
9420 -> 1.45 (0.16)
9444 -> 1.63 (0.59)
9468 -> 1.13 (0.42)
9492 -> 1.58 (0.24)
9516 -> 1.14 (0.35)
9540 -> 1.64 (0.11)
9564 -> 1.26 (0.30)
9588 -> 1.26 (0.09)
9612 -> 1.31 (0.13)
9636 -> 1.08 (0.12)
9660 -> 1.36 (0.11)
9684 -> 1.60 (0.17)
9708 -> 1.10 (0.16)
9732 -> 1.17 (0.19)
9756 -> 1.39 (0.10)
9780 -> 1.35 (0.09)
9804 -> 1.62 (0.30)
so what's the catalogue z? 0.29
